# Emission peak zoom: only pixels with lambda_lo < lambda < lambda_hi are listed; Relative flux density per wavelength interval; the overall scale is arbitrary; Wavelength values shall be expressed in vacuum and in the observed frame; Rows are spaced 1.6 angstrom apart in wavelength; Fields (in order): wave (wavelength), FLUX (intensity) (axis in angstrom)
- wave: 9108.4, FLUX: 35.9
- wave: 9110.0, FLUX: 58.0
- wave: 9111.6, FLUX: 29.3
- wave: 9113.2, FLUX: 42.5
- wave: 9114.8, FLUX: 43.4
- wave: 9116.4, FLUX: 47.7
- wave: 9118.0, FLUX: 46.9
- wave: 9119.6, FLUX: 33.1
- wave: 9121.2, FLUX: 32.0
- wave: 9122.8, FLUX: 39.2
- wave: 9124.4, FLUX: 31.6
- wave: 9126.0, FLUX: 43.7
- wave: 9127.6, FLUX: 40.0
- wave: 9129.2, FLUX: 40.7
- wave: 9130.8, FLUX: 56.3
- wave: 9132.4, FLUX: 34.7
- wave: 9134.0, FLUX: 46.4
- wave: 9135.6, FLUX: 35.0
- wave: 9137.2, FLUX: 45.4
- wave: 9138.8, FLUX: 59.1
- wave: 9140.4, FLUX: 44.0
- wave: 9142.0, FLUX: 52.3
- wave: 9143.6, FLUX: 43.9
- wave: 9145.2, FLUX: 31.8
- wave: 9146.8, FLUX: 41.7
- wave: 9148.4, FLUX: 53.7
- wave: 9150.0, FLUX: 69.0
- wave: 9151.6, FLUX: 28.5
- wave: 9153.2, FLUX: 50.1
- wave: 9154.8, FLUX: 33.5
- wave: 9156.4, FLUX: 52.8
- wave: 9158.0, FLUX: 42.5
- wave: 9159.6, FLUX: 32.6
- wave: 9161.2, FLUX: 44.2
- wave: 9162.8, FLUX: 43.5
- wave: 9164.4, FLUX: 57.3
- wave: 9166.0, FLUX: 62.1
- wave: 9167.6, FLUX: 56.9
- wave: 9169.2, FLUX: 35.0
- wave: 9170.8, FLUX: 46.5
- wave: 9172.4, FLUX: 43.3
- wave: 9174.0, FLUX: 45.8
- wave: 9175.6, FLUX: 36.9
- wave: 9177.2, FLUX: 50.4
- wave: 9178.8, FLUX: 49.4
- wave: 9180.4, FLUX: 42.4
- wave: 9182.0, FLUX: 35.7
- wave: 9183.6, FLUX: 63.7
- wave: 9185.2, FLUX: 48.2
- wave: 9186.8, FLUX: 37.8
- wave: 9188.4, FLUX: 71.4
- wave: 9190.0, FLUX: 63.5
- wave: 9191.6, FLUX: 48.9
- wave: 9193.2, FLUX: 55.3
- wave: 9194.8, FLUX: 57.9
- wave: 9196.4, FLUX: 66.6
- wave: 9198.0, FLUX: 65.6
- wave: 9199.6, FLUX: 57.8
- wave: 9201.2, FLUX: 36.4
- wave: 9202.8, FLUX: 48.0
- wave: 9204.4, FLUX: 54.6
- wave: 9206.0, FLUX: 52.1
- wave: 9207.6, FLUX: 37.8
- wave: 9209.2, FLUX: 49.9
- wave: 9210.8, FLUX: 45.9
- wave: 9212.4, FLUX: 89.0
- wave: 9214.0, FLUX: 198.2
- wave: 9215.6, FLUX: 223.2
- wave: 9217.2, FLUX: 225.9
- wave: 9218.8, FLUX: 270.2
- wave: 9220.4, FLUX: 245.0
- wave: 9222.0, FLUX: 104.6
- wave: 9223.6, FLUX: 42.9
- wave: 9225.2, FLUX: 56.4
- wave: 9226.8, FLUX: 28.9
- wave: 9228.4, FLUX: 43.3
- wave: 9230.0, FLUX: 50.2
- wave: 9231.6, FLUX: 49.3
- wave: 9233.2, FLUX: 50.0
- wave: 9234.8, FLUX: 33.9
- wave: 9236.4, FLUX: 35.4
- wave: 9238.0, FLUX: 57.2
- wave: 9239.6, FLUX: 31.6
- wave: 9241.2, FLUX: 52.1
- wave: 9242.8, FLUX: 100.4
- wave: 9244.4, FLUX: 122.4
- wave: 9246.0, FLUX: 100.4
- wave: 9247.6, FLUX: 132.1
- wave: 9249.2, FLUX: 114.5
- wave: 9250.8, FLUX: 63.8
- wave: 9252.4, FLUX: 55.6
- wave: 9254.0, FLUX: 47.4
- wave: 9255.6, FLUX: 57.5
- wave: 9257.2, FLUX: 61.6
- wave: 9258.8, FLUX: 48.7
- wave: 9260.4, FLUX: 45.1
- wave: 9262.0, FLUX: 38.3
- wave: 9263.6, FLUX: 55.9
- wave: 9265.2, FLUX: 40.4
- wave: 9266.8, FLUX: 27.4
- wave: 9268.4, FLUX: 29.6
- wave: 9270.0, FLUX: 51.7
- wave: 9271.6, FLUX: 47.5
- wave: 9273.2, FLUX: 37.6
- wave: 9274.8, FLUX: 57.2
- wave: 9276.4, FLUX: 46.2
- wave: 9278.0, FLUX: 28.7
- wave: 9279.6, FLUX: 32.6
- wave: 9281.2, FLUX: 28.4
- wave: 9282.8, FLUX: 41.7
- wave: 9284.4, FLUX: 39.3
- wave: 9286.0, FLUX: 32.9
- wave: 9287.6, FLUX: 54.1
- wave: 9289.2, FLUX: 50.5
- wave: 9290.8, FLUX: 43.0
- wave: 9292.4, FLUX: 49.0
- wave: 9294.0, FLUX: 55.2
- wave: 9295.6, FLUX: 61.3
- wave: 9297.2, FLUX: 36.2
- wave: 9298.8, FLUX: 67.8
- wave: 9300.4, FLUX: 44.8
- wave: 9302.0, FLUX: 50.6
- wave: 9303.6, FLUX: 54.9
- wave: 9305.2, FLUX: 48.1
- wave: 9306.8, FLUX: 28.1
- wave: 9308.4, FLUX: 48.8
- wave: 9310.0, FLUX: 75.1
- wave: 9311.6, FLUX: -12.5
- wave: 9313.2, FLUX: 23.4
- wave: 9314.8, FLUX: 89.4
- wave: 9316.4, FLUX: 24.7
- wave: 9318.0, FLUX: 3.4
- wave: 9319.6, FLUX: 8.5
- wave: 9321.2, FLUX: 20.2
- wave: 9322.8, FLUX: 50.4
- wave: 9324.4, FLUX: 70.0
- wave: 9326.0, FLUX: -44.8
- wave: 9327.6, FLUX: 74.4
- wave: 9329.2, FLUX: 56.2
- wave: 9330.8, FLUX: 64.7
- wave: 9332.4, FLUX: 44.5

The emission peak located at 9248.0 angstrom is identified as [N II]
